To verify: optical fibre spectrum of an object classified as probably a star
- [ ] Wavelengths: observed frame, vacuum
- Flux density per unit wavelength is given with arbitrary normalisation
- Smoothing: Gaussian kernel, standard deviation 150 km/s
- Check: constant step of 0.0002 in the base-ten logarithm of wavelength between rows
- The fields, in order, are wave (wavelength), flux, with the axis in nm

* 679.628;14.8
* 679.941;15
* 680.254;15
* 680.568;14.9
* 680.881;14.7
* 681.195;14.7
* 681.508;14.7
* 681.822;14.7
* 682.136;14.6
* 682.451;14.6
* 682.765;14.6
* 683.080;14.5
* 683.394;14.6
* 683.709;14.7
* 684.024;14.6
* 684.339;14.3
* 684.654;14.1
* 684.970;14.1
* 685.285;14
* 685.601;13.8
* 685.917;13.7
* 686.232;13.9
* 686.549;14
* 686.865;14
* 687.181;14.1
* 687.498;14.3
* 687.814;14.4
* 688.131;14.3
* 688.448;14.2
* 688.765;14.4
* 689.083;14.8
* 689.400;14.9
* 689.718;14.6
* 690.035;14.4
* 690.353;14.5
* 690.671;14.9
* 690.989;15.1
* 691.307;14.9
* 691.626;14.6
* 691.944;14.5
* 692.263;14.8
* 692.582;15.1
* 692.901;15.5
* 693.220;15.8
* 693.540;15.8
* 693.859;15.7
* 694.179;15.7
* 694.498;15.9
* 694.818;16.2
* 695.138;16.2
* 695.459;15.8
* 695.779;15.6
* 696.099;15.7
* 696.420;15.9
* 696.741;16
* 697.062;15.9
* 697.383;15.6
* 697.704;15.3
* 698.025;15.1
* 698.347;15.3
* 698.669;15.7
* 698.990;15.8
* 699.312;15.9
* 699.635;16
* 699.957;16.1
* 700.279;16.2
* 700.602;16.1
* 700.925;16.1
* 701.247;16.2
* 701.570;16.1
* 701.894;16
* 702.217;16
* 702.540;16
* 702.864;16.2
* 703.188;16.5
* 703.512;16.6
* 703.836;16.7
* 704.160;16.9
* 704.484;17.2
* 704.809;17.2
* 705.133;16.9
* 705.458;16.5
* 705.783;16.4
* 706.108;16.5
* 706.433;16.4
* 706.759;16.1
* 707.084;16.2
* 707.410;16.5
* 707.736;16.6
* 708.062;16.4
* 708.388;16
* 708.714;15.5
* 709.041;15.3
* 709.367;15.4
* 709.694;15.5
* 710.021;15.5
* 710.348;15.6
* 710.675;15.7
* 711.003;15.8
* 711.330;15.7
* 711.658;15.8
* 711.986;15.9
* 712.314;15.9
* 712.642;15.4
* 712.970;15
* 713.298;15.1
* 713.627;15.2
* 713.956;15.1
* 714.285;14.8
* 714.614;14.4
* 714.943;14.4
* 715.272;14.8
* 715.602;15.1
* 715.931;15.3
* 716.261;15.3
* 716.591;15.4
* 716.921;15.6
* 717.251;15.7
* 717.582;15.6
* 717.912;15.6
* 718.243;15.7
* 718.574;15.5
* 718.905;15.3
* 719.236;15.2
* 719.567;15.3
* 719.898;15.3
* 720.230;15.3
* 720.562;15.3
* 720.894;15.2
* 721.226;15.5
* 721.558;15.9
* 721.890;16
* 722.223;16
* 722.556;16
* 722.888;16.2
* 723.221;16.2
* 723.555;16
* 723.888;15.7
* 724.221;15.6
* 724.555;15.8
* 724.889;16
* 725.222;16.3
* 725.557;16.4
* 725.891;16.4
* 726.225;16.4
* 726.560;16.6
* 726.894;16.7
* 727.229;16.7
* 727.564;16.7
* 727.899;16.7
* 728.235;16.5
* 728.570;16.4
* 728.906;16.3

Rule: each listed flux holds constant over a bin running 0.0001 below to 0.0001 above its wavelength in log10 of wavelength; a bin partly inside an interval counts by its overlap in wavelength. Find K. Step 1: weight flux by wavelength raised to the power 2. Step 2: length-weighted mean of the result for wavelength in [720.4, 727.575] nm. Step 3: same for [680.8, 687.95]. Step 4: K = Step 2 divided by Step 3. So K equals 1.25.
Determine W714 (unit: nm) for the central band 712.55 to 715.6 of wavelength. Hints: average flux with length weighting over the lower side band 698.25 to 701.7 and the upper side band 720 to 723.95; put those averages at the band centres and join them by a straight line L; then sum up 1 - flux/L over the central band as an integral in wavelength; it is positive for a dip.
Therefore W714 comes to 0.18 nm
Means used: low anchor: 16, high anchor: 15.8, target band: 14.9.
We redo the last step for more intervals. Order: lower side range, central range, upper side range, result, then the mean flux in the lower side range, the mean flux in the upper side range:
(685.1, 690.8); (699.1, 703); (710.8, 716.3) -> -0.34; 14.3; 15.2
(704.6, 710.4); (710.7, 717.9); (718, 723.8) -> 0.26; 16.2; 15.6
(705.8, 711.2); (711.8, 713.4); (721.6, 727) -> 0.05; 15.9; 16.1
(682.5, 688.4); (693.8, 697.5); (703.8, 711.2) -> -0.18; 14.2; 16.2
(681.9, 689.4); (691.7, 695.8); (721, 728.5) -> -0.24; 14.3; 16.2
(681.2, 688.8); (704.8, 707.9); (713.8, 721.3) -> -0.33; 14.3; 15.2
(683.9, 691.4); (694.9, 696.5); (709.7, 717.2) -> -0.13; 14.3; 15.3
